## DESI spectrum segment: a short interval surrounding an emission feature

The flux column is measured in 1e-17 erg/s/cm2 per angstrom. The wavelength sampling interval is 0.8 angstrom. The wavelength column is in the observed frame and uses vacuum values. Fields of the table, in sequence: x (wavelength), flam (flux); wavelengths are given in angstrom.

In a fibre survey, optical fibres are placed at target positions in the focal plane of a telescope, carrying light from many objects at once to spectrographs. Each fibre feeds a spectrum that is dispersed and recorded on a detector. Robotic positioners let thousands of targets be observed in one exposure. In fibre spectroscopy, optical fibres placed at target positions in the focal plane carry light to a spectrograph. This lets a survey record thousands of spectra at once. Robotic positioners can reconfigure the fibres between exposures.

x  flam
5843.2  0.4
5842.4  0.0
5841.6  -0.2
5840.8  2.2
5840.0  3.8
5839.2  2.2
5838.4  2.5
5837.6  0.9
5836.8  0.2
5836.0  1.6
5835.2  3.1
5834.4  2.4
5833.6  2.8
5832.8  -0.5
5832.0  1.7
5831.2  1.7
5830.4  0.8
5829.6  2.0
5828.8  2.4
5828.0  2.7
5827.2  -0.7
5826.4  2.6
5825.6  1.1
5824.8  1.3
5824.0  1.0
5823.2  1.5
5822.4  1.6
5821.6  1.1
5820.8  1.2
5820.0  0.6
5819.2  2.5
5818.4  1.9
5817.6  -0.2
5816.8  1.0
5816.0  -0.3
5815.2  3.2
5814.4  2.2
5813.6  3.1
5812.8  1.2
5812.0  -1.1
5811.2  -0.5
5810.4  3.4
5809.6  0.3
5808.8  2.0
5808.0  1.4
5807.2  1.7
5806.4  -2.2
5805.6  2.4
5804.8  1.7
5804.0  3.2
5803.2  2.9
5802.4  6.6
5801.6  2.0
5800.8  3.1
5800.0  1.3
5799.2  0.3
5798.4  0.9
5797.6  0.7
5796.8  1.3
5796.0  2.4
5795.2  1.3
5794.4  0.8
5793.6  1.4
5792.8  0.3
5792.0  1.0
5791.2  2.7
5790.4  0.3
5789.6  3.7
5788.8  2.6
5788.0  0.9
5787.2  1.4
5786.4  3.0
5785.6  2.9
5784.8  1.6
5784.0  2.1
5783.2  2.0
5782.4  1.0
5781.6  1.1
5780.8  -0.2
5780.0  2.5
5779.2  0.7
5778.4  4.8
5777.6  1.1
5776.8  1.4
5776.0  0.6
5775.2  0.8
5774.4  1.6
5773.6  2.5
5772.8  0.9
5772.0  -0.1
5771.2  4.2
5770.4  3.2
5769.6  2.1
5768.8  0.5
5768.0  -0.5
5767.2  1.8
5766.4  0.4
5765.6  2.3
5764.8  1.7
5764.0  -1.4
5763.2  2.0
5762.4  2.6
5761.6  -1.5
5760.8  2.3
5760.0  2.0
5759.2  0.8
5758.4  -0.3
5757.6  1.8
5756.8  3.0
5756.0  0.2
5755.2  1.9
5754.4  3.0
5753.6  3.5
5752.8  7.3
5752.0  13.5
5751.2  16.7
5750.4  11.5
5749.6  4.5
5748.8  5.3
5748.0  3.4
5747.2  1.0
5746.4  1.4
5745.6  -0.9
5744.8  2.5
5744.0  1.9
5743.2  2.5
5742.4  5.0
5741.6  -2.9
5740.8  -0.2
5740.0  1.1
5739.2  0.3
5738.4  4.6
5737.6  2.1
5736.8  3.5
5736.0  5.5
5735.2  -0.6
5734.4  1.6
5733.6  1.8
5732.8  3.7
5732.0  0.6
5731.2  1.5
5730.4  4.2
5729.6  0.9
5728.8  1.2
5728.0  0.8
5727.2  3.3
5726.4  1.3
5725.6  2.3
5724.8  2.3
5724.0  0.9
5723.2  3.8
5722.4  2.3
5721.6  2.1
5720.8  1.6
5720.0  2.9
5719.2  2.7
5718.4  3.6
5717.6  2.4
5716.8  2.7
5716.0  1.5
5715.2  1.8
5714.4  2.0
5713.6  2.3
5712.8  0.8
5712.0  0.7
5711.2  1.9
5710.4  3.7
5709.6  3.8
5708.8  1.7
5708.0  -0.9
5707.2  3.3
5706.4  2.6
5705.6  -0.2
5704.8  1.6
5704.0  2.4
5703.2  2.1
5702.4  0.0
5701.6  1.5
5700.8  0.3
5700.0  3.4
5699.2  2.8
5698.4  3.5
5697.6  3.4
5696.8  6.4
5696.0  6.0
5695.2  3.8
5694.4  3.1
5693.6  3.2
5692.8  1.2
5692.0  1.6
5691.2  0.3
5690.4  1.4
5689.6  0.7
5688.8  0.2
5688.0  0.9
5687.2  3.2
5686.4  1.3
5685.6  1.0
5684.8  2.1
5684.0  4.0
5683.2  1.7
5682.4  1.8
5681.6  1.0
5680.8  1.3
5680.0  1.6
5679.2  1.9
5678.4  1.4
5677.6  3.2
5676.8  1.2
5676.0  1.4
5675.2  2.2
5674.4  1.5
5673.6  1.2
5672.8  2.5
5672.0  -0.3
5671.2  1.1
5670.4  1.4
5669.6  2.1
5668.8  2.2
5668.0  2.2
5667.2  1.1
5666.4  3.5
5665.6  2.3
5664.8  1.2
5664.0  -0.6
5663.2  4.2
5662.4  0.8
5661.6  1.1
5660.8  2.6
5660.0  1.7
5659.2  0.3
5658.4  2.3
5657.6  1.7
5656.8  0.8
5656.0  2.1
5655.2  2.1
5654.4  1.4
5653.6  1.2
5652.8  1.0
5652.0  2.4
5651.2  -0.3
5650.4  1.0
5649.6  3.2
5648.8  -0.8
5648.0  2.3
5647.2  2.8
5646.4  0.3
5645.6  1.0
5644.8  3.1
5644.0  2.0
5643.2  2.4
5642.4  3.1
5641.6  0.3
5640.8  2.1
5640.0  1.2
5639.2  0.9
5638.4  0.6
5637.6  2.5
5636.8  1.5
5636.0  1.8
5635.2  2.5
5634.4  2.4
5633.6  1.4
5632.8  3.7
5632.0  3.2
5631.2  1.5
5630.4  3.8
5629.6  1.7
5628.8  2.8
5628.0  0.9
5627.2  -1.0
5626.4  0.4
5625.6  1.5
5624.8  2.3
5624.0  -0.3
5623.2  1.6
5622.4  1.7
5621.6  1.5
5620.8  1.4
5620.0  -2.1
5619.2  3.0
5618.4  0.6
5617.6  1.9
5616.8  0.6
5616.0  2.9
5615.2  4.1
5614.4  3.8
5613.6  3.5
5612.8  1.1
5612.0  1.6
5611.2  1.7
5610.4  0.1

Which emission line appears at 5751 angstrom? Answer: [O III] 5007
